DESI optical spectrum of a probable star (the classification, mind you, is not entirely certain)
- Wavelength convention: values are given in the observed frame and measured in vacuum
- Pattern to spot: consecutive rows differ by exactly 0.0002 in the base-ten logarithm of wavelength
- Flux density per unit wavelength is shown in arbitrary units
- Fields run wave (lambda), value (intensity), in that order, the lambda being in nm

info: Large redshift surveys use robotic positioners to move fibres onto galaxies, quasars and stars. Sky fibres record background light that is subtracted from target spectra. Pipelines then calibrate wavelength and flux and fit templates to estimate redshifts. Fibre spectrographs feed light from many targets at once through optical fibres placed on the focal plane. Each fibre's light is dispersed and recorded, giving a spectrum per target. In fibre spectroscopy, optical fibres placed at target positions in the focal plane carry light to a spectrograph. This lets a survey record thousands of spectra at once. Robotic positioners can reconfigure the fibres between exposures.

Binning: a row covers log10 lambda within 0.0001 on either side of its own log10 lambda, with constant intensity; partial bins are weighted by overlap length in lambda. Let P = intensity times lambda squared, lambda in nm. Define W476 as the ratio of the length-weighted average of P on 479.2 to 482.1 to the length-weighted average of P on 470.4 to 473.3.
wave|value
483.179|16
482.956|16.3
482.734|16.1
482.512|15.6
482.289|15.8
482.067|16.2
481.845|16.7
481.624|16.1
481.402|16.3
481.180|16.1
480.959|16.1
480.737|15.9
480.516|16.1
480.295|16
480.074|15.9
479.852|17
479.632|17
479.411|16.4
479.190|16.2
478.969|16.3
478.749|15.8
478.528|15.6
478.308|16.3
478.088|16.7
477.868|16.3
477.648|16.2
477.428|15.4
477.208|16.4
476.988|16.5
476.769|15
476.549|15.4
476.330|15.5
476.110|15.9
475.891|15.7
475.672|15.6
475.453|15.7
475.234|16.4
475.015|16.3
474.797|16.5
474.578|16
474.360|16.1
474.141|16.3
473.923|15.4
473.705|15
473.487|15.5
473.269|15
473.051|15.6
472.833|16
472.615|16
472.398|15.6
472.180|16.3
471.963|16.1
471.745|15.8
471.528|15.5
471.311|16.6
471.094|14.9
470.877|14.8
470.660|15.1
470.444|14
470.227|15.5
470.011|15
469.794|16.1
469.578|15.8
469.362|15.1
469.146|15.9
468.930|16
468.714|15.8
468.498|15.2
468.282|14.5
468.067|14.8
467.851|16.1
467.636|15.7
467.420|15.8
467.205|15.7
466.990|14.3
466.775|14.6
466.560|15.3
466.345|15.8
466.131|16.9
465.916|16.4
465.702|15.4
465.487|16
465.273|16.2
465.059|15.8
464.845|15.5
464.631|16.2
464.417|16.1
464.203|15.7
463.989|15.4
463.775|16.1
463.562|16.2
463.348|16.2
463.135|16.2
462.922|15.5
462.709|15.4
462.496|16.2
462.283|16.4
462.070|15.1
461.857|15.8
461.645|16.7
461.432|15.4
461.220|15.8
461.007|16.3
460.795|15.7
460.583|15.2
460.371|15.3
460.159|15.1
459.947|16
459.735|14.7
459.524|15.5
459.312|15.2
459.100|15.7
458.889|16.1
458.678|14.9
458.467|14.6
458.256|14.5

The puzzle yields 1.1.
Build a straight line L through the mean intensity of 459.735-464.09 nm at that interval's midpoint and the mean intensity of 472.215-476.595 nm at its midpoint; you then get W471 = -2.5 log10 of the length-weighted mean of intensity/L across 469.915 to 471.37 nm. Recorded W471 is 0.05 mag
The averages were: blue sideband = 15.8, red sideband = 15.8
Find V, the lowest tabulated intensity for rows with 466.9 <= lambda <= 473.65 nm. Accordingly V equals 14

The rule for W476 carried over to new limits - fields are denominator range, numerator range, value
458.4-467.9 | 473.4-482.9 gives 1.09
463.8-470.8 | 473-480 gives 1.07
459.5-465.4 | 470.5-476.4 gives 1.04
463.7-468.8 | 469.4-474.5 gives 1.02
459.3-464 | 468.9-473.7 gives 1.03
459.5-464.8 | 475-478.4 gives 1.08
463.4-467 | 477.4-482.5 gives 1.09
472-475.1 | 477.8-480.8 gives 1.05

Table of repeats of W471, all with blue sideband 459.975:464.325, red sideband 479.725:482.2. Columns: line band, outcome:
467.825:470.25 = 0.03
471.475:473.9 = 0.03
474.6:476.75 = 0.02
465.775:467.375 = 0.02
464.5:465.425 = -0.01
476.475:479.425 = 0.01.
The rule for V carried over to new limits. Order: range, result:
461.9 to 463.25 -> 15.1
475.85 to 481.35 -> 15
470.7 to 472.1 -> 14.8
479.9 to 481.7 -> 15.9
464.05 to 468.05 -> 14.3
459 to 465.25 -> 14.7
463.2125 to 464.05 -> 15.4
